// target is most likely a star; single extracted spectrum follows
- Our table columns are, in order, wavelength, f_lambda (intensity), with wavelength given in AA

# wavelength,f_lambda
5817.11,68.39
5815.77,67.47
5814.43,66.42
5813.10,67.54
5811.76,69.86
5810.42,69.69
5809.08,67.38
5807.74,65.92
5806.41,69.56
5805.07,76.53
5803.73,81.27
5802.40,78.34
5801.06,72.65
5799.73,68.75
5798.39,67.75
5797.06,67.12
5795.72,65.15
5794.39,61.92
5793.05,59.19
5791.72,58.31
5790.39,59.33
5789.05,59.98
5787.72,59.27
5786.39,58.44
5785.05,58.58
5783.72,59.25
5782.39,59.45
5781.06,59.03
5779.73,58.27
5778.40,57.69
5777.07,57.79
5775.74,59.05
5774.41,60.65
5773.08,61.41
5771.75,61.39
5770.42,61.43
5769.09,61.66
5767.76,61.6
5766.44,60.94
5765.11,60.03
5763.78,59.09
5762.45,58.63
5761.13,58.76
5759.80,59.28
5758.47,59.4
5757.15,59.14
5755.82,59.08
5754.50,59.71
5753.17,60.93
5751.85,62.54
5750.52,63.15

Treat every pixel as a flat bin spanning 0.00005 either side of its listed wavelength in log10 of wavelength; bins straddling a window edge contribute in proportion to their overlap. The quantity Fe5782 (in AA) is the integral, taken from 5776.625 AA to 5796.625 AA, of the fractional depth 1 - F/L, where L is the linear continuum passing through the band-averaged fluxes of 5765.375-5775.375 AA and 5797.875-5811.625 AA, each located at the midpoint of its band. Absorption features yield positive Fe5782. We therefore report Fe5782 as 2.0 AA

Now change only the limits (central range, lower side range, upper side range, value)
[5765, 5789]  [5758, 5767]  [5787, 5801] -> 0.5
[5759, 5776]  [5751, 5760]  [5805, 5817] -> 0.4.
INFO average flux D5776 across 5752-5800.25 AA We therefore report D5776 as 60.5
